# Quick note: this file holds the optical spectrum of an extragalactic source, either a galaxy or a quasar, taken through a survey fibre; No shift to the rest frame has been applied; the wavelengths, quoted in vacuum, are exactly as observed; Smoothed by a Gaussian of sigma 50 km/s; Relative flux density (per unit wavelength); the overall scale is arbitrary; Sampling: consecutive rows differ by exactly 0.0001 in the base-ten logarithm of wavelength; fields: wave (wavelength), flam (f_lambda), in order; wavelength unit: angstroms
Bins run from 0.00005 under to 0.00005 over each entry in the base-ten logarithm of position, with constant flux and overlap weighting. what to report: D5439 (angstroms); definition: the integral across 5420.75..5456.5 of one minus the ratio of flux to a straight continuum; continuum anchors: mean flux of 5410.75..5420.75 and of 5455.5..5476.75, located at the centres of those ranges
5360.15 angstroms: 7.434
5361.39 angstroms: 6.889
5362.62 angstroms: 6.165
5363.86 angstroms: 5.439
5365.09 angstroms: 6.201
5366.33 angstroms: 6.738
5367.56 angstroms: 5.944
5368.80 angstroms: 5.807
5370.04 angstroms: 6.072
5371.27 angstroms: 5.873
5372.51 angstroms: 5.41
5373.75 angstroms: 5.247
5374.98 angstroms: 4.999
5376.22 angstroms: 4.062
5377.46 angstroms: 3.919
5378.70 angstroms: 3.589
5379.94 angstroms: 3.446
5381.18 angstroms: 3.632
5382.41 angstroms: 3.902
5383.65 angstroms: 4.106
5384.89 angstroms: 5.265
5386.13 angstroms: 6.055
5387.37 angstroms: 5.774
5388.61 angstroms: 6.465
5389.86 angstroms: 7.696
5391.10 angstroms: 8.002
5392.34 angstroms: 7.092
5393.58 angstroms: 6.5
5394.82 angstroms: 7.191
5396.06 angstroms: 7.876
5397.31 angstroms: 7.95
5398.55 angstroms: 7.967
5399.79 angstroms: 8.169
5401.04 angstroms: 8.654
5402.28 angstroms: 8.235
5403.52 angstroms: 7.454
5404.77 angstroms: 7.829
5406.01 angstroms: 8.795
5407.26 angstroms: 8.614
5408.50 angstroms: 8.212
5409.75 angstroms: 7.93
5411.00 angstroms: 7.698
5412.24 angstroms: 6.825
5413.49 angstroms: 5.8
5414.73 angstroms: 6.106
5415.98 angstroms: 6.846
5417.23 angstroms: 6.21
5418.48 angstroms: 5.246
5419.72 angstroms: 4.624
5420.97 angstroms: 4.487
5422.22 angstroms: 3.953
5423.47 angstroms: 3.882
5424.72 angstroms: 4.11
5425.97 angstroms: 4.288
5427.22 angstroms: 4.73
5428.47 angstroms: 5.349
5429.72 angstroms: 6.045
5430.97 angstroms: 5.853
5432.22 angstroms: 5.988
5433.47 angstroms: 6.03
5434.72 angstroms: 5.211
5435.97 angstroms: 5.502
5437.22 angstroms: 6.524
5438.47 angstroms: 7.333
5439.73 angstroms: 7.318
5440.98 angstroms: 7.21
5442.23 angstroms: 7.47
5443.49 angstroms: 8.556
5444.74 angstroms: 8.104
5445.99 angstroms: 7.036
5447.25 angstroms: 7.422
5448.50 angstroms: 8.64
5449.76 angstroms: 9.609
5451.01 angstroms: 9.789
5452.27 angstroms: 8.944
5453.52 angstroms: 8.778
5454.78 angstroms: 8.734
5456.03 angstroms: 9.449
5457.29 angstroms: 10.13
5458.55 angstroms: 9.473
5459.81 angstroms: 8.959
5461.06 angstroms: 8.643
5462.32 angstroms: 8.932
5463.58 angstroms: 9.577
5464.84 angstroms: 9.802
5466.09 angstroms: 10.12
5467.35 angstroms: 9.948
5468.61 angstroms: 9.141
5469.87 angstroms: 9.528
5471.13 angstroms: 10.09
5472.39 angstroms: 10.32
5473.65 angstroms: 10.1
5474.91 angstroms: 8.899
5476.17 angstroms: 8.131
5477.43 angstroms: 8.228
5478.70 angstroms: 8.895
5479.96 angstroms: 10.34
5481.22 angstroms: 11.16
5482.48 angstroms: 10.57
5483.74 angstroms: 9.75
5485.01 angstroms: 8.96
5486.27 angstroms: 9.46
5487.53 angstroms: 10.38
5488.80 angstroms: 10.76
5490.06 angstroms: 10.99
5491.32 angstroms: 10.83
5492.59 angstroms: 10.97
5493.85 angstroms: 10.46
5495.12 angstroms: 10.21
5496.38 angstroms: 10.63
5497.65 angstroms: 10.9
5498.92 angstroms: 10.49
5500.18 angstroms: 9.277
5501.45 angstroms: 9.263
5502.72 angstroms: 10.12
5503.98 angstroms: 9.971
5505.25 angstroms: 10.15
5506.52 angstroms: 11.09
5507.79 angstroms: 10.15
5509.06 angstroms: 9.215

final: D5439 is 4.34 angstroms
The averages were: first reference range 6.05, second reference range 9.49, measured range 6.79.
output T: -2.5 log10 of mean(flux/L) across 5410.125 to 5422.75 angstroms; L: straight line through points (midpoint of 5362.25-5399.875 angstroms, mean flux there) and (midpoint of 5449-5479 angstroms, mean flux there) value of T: 0.245 mag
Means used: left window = 5.86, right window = 9.34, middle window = 5.84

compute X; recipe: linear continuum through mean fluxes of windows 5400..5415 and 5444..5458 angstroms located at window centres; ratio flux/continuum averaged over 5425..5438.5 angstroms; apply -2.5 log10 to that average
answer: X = 0.43 mag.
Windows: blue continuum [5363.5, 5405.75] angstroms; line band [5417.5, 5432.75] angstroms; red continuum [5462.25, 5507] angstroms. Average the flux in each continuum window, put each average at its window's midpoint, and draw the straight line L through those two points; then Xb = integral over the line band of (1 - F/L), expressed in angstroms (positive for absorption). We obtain 5.55 angstroms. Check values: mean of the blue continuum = 6.16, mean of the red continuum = 9.97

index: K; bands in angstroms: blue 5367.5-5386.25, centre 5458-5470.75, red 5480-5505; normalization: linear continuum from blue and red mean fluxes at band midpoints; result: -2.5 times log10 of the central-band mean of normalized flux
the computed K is -0.06 mag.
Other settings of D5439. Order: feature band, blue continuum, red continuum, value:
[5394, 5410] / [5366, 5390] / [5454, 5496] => -4.5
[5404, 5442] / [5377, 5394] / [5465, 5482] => 5.0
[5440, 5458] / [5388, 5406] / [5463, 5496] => 1.1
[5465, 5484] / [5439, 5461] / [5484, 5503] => -0.4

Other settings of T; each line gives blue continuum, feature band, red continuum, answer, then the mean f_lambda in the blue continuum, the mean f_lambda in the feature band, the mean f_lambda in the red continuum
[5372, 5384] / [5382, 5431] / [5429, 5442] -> -0.24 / 4.22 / 6.46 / 6.33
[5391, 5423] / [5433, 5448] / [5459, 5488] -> 0.19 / 7.06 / 7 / 9.56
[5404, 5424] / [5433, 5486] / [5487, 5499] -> 0.02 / 6.46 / 8.76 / 10.7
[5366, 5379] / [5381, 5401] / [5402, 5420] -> -0.07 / 5.25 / 6.61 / 7.12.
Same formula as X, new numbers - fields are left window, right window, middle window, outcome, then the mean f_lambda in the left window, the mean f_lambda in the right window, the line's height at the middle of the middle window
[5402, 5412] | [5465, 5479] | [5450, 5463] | -0.012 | 8.04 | 9.42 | 9.09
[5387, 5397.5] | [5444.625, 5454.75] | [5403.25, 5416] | 0.013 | 7.17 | 8.57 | 7.59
